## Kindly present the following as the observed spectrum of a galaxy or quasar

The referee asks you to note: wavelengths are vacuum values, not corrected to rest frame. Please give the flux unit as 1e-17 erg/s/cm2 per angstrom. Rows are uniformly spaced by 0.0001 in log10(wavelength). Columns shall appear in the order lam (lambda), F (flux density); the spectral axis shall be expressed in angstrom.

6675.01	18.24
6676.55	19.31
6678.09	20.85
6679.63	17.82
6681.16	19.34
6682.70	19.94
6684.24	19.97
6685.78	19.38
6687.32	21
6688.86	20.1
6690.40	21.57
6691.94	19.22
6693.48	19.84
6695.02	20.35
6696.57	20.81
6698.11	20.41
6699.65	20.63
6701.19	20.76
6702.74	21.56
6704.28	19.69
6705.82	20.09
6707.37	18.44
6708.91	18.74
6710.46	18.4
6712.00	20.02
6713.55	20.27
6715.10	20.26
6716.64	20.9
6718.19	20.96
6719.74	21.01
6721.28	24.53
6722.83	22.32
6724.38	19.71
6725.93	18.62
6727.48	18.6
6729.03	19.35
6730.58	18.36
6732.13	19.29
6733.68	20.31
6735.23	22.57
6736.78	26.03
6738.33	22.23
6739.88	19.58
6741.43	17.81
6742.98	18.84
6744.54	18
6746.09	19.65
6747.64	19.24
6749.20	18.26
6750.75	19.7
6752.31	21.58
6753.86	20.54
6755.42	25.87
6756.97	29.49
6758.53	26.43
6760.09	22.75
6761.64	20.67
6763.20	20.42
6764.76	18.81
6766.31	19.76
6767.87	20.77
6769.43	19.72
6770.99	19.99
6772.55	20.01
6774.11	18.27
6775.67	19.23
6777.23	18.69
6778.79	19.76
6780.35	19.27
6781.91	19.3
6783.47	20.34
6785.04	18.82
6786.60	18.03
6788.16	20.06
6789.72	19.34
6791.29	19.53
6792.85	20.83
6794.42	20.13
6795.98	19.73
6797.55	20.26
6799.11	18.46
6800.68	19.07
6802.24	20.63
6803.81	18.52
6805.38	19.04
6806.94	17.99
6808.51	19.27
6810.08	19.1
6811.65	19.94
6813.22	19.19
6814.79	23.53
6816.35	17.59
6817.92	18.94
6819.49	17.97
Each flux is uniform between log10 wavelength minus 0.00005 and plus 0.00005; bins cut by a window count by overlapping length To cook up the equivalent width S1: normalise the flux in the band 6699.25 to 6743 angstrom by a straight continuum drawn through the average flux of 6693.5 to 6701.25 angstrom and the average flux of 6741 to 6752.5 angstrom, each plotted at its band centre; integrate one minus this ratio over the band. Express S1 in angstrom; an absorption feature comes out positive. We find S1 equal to -1.3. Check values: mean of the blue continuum 20.5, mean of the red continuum 19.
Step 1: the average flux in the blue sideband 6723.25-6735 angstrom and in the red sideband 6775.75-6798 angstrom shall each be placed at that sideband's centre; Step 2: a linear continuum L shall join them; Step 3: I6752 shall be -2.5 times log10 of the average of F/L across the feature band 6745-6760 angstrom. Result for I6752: -0.14 mag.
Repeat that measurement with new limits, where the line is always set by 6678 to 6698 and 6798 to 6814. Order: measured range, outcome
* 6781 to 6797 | -0.02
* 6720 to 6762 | -0.08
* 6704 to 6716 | 0.02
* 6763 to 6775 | -0.01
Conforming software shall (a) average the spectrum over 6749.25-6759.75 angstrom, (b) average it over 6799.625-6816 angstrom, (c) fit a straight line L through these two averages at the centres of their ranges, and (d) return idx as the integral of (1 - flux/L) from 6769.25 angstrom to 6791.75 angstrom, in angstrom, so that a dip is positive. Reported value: 2.3 angstrom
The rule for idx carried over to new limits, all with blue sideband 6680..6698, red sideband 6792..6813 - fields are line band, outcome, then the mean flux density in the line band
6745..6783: -2.04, 20.7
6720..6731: -0.23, 20.3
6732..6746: -0.51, 20.5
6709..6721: -0.24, 20.3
